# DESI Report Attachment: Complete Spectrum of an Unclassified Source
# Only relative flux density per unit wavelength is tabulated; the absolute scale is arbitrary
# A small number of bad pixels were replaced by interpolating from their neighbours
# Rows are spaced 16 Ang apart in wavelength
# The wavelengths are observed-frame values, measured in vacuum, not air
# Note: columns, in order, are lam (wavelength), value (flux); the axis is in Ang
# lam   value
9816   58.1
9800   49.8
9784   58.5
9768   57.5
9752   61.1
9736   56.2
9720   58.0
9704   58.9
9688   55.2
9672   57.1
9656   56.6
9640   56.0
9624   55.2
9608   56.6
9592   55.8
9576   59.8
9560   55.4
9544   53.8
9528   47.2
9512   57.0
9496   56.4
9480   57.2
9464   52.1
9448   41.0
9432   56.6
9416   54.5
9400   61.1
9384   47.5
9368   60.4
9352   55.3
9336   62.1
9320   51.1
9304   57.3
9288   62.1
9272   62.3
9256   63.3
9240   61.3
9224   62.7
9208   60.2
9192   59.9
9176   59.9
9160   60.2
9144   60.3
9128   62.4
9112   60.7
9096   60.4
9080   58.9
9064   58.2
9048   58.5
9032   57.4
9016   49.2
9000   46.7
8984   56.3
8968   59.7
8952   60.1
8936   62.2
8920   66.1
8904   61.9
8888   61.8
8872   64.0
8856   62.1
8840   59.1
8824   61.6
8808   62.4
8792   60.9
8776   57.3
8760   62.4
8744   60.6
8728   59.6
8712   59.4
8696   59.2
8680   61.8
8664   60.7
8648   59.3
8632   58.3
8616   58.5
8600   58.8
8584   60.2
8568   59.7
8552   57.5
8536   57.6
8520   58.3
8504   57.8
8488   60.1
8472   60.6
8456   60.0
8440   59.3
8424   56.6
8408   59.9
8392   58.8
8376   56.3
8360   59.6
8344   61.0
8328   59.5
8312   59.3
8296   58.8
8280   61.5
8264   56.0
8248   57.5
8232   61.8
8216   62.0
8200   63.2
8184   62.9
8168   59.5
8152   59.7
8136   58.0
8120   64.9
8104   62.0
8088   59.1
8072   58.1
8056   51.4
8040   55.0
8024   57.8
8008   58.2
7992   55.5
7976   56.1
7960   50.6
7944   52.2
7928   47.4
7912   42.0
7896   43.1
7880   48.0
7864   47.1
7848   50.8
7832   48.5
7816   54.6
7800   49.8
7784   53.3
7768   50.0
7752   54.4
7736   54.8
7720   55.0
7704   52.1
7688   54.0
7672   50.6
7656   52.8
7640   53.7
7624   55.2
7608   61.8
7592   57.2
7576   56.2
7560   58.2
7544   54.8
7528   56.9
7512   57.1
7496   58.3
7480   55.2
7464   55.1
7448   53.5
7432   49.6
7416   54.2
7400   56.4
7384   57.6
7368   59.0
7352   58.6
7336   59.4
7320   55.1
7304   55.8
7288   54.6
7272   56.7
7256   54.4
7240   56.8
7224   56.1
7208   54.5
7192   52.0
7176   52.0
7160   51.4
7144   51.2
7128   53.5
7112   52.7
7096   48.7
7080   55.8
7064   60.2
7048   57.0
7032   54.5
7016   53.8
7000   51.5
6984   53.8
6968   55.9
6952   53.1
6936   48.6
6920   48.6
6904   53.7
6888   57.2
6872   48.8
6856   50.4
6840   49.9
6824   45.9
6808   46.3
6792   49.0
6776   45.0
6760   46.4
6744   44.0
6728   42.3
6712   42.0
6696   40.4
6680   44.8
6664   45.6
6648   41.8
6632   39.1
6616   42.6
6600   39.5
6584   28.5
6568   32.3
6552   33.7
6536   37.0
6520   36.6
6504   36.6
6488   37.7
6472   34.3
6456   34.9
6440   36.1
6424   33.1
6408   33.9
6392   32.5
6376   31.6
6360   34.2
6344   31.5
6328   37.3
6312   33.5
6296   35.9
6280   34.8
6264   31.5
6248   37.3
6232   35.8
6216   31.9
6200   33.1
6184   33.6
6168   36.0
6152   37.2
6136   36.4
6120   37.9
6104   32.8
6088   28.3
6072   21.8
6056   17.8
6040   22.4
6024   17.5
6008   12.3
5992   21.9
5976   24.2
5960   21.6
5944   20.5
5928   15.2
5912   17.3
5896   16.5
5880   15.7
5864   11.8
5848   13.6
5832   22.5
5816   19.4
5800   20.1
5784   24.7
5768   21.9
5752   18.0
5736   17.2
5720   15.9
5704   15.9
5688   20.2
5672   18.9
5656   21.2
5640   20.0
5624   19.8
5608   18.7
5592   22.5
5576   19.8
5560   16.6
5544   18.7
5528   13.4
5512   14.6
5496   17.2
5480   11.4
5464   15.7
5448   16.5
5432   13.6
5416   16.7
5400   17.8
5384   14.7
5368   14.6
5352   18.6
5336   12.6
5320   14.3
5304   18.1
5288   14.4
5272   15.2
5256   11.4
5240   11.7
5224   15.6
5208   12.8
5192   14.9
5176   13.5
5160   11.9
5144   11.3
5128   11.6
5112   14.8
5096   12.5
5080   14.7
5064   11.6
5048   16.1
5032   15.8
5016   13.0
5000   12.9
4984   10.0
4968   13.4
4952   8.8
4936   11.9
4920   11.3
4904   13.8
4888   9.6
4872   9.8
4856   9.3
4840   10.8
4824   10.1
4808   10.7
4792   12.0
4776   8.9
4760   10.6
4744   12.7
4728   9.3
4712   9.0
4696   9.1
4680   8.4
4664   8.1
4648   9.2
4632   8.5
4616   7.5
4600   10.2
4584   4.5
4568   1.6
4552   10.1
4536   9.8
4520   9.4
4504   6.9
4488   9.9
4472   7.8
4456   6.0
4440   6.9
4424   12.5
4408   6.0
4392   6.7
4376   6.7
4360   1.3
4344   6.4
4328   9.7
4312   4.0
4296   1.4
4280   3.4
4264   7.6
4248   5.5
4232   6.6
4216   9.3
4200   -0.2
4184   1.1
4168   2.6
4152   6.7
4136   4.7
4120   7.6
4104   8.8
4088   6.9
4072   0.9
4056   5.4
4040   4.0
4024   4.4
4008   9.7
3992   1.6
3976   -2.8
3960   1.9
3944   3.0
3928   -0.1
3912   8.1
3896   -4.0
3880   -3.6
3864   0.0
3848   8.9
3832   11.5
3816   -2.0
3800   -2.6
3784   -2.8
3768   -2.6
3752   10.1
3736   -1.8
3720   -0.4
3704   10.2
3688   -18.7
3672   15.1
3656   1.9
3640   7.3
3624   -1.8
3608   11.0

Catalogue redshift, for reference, 0.53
